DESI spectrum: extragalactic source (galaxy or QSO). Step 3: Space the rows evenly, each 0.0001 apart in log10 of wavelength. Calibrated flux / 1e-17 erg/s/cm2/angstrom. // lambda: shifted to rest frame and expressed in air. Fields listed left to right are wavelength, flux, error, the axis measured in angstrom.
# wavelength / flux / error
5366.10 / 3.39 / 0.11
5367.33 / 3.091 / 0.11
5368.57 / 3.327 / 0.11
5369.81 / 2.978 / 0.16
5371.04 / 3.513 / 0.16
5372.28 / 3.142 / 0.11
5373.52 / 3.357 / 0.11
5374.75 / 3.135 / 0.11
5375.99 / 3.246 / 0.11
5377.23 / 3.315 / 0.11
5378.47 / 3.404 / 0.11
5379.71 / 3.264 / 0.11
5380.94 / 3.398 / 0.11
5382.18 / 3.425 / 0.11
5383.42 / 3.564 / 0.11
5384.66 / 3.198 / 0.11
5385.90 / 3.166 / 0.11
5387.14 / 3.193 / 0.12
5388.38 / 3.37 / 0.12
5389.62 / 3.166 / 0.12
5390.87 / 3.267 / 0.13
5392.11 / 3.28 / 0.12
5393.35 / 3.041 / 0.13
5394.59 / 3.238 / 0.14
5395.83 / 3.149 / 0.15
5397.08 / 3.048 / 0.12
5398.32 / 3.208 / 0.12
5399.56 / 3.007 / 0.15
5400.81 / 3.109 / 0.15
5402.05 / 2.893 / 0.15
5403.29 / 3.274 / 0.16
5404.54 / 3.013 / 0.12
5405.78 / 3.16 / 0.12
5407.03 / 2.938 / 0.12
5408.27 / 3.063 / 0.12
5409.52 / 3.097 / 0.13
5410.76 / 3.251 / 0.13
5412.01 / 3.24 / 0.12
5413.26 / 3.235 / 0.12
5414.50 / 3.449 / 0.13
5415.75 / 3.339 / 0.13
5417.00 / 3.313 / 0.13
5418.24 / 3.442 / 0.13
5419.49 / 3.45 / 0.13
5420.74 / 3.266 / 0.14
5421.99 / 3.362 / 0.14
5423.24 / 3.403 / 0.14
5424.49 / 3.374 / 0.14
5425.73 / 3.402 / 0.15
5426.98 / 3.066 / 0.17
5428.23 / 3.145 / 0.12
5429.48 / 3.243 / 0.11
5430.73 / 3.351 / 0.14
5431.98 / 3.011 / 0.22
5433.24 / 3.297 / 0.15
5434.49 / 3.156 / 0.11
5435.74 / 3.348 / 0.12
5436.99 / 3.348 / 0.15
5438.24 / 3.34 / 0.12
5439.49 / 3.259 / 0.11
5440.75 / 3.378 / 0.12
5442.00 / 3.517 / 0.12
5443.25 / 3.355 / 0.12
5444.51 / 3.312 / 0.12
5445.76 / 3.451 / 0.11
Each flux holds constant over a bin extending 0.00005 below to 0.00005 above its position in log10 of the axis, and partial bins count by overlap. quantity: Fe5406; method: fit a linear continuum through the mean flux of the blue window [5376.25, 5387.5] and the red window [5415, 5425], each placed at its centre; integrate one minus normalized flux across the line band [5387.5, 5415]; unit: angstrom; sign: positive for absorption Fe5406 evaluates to 1.6 angstrom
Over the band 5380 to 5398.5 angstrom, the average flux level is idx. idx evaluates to 3.25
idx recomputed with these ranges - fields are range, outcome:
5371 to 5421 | 3.23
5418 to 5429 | 3.32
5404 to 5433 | 3.25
